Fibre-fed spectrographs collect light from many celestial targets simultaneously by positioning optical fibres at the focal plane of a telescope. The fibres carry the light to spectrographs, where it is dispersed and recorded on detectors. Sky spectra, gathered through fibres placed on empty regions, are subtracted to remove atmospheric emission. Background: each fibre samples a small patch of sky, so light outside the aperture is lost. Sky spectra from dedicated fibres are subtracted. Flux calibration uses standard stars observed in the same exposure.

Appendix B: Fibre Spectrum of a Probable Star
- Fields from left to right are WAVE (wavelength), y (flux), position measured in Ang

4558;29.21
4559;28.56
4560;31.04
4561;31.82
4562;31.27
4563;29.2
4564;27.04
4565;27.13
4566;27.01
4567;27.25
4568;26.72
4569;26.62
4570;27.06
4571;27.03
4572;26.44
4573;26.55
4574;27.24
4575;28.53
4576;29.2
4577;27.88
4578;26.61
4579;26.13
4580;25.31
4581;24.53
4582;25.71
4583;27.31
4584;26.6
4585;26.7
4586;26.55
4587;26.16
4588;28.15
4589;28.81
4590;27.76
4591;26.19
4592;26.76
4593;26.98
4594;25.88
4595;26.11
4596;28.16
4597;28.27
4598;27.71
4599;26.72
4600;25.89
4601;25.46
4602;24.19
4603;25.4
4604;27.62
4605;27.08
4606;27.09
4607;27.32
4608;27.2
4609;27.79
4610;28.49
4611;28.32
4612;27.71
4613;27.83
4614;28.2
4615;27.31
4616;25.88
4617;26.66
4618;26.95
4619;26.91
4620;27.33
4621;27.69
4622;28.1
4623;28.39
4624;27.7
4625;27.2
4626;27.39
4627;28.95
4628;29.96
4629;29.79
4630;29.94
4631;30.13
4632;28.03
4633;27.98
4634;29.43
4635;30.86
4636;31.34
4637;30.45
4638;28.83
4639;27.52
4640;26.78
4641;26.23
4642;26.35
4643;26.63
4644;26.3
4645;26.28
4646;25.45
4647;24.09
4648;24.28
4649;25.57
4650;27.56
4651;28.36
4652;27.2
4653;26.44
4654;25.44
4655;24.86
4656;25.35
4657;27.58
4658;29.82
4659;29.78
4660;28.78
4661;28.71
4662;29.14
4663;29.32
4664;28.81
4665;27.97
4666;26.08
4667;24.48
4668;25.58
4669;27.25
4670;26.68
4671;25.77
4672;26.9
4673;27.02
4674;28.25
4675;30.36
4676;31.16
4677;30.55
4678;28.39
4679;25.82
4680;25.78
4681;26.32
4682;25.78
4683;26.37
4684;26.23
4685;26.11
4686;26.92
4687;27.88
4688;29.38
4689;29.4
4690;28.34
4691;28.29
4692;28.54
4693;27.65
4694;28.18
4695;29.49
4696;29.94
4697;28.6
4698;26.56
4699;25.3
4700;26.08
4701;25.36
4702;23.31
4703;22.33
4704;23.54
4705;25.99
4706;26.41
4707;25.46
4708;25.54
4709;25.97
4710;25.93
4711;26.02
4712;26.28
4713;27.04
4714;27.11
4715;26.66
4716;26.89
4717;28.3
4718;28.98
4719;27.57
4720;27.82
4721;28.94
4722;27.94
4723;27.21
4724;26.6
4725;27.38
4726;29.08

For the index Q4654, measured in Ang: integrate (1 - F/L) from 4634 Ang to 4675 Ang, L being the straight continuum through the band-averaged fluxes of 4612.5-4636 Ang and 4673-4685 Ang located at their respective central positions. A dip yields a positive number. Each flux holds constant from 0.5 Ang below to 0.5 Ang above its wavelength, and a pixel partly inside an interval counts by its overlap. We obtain 0.9 Ang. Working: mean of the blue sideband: 28.3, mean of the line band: 27.3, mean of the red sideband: 27.6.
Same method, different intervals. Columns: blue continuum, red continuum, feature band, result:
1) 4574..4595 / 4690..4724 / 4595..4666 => -1.8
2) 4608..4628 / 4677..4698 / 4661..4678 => -0.1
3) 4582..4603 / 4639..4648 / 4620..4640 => -2.0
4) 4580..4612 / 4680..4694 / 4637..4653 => 0.3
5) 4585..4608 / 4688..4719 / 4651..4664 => -0.5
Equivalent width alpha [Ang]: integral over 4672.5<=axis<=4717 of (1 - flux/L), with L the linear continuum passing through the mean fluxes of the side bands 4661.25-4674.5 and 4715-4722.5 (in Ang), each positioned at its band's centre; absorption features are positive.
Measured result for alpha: 0.9 Ang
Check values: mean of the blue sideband 27.2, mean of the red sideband 28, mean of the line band 27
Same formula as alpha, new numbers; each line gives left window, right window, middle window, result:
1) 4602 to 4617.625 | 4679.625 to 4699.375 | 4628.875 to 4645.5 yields -0.6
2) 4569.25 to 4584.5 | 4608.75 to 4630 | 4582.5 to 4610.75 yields 0.4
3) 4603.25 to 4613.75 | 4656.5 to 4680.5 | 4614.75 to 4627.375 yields 0.1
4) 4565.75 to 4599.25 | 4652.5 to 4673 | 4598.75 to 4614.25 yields 0.0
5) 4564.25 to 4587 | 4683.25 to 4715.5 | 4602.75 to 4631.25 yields -1.1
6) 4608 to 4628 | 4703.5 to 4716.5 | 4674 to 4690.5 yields -0.8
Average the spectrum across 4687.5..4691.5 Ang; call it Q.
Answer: 28.9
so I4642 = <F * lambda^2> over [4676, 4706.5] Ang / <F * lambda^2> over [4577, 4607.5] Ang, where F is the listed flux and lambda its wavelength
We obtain 1.06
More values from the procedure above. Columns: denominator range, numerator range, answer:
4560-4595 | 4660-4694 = 1.06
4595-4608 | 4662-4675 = 1.05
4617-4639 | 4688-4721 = 0.97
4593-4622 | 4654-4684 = 1.04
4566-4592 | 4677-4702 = 1.07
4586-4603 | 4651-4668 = 1.05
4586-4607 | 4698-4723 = 1.03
